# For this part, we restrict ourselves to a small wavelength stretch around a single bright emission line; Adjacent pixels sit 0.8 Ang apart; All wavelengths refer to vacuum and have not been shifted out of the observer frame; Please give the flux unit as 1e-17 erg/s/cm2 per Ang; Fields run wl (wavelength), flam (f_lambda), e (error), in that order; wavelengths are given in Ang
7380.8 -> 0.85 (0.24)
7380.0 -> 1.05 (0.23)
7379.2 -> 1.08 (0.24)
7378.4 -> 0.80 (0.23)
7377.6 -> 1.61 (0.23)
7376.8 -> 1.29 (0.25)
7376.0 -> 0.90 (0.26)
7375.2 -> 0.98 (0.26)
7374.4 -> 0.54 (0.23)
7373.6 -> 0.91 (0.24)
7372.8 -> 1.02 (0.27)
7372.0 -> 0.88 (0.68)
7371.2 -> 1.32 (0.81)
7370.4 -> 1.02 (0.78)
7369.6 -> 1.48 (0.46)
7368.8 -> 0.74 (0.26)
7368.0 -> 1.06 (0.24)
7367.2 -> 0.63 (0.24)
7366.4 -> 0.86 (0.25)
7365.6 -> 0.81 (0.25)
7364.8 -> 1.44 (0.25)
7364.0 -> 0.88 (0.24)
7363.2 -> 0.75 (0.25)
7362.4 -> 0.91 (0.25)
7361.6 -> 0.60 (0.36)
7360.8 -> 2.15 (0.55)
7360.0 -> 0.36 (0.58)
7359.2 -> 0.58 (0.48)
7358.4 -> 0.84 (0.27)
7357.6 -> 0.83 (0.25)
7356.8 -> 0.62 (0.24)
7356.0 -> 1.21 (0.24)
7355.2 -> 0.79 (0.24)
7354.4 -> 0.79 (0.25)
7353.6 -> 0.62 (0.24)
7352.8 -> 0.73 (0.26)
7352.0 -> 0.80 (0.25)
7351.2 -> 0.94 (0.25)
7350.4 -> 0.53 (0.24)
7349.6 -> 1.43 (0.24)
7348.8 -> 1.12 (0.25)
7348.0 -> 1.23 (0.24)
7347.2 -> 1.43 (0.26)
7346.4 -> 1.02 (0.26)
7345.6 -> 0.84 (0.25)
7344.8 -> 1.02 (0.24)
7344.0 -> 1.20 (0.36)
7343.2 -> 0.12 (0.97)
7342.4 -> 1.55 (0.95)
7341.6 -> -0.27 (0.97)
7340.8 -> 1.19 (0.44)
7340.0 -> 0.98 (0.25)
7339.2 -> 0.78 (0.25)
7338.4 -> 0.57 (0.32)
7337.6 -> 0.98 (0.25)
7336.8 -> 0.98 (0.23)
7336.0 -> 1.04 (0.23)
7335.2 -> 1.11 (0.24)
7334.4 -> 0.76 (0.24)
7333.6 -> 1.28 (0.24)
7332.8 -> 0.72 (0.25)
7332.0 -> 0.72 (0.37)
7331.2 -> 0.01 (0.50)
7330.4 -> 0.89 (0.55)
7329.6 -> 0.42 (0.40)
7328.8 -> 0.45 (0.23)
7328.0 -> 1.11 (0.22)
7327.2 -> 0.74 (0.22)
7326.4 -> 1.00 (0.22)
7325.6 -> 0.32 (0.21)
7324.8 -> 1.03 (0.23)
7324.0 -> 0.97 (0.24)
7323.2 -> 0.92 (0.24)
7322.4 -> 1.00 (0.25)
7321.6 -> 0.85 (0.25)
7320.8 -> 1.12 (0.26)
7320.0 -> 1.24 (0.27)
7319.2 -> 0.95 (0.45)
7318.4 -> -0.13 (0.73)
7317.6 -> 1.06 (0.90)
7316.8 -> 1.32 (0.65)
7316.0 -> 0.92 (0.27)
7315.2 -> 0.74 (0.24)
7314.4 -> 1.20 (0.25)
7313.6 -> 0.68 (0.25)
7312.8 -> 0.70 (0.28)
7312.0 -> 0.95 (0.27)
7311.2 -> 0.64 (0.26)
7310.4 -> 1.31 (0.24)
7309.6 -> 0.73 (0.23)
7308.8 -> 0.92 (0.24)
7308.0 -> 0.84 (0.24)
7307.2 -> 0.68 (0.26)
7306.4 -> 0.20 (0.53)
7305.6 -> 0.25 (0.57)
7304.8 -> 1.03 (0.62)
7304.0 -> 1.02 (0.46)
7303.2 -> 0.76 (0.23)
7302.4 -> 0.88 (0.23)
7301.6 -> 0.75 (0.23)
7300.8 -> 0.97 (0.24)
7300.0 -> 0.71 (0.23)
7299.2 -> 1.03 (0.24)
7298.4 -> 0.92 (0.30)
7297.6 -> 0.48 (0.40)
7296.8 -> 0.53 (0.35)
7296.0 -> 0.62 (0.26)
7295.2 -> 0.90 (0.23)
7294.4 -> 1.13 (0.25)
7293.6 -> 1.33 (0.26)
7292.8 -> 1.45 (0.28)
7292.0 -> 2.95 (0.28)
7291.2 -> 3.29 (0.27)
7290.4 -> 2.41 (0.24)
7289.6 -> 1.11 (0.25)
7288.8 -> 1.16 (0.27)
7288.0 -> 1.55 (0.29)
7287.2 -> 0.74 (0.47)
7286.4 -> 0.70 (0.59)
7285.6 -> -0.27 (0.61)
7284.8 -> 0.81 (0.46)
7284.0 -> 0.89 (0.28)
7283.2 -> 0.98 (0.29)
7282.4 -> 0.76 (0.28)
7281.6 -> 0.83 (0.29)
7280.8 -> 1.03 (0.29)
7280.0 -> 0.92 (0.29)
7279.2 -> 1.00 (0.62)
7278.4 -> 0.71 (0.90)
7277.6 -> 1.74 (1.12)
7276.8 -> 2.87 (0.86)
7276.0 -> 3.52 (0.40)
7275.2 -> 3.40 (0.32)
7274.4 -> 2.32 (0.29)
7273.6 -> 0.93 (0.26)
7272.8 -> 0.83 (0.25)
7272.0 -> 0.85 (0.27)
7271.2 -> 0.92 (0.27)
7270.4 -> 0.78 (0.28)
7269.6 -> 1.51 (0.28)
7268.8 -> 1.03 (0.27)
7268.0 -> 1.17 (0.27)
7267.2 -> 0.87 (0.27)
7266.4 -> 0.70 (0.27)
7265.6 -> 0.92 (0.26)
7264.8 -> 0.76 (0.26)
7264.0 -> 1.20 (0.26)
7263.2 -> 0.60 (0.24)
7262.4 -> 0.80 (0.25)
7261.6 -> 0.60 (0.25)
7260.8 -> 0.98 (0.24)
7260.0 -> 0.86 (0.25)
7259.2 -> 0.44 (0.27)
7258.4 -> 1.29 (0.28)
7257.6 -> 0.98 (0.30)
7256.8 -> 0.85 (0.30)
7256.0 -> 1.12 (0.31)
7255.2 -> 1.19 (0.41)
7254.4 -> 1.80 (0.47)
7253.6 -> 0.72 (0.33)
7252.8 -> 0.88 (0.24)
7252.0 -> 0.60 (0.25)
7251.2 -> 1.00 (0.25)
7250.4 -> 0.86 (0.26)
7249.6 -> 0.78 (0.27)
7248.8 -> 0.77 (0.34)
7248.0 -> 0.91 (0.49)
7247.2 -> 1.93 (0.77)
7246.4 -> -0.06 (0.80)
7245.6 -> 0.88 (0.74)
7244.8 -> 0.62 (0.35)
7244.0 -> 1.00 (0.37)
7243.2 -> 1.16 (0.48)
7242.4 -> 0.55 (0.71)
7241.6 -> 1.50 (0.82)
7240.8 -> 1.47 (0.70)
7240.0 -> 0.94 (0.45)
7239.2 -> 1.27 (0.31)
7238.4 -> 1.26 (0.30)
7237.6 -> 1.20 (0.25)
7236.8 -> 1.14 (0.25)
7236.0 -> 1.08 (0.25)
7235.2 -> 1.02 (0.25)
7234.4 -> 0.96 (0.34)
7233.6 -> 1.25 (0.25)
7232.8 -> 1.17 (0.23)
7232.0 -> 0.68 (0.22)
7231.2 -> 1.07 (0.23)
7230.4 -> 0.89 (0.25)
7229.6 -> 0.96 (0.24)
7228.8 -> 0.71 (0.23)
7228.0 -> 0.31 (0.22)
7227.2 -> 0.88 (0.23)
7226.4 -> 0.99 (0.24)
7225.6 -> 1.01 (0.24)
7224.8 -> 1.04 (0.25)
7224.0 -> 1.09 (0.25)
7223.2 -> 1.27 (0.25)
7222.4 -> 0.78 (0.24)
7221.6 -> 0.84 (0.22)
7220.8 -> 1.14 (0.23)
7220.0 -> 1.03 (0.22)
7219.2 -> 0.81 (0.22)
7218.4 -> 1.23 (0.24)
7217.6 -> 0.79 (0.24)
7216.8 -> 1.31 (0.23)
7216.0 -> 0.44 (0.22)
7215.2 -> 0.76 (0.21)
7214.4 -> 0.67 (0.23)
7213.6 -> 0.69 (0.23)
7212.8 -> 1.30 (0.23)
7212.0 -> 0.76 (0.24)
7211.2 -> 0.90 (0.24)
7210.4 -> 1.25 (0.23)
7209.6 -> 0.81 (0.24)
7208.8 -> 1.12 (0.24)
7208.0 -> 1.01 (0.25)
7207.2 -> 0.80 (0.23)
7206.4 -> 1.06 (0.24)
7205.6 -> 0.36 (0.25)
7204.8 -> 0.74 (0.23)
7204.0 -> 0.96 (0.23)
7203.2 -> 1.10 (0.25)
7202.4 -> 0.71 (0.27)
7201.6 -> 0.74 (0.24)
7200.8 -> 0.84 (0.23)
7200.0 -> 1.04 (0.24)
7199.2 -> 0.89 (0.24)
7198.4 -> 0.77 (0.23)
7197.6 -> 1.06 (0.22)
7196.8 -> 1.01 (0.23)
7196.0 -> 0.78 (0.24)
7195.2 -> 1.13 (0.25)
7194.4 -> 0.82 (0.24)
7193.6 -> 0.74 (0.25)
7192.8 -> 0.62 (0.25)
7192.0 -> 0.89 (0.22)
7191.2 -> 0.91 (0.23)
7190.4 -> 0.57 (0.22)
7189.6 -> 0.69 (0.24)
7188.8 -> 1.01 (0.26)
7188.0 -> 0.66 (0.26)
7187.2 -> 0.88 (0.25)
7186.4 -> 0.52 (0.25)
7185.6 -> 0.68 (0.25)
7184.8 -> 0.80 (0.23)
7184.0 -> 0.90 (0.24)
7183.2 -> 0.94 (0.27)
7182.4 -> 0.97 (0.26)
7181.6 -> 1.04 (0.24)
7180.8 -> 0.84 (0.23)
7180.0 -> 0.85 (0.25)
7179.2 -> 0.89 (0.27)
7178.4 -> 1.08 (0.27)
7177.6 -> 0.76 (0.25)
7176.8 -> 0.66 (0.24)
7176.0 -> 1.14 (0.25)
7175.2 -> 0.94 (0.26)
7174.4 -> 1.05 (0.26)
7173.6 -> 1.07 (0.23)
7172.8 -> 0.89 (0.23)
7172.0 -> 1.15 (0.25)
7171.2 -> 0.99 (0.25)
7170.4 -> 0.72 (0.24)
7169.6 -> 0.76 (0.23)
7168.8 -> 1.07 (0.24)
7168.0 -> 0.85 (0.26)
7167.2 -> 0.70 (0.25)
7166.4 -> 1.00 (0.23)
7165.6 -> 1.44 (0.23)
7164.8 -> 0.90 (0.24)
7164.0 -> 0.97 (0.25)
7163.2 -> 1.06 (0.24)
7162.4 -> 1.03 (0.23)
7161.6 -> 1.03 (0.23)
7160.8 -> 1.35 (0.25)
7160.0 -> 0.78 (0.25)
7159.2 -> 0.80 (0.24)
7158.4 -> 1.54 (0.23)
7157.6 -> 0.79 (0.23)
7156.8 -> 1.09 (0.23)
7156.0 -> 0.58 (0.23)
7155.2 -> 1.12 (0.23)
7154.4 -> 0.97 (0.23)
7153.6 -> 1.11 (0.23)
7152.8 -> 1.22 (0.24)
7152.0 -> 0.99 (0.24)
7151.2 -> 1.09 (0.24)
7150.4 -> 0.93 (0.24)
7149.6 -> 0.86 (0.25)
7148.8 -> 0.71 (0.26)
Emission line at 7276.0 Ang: [S II]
